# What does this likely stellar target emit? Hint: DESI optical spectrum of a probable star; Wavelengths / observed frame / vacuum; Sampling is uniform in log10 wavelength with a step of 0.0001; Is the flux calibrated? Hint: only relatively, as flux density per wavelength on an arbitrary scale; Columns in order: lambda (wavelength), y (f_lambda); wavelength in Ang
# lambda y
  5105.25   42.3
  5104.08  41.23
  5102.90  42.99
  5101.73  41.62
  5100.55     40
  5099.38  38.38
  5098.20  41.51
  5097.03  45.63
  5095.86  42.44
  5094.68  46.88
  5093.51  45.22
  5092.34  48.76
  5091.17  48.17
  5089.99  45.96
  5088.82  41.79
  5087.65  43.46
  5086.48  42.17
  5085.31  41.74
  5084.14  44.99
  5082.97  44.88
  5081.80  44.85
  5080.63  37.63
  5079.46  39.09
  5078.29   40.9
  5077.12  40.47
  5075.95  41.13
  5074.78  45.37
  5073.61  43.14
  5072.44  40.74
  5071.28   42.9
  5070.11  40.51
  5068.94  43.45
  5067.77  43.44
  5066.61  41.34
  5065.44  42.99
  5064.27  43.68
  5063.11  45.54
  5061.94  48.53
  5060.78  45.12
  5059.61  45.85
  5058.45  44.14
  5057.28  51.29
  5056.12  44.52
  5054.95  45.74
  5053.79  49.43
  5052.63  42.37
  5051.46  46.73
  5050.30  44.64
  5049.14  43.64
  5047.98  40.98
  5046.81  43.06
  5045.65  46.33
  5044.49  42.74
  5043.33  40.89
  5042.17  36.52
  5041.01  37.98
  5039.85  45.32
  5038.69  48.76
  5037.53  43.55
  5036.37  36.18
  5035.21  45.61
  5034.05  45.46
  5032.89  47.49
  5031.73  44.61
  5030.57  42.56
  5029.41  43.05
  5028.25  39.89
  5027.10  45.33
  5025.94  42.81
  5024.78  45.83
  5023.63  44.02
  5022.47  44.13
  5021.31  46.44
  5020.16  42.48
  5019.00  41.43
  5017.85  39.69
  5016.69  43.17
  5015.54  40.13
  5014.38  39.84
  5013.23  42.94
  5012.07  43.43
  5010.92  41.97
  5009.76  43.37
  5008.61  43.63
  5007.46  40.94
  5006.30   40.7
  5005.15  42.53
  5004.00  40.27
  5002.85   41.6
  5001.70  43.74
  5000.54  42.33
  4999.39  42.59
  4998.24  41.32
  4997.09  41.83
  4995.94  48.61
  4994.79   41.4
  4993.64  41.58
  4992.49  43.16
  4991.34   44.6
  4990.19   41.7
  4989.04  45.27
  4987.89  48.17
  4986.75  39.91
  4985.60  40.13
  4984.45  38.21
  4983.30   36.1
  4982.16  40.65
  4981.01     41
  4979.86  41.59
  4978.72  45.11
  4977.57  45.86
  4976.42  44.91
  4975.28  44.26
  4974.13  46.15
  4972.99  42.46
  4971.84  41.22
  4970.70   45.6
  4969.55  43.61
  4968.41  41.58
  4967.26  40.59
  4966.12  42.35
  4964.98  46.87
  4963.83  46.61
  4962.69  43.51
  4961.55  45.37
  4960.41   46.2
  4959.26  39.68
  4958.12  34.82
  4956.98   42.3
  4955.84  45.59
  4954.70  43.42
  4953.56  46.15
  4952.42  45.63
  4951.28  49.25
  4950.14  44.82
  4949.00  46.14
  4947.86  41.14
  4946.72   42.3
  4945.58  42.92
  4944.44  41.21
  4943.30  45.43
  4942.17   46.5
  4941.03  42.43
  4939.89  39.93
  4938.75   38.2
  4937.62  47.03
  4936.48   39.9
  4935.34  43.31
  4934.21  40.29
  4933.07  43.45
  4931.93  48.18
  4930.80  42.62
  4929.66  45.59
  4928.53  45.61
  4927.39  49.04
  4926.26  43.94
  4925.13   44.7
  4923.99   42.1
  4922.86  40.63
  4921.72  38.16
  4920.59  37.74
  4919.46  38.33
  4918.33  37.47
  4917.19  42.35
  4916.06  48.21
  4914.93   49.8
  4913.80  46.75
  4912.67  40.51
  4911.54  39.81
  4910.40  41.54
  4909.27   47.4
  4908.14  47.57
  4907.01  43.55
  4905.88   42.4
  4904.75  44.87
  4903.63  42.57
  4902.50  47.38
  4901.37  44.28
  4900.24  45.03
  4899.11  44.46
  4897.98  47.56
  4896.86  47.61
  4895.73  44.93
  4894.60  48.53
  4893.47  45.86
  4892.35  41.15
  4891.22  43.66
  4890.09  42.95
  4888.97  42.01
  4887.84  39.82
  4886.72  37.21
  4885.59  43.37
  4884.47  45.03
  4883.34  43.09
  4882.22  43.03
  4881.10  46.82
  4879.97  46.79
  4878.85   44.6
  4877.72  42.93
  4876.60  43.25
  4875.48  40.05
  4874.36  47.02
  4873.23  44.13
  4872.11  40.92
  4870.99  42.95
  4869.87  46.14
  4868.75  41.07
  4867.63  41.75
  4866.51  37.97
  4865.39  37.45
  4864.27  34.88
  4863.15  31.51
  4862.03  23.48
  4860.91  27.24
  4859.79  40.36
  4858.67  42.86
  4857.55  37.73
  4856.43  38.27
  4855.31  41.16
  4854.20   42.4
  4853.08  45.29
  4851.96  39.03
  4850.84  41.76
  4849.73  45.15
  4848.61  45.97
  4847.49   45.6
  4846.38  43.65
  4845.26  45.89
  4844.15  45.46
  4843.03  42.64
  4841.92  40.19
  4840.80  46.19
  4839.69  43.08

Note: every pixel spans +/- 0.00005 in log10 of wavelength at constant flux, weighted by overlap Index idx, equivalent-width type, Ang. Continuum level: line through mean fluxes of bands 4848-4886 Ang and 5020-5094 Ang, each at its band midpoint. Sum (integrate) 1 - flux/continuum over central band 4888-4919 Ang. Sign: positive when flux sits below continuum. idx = -2.10 Ang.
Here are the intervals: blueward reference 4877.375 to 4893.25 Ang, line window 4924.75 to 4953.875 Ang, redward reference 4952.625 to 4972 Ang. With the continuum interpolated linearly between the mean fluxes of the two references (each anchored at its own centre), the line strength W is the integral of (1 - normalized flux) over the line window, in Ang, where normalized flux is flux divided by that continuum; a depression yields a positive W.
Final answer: -0.5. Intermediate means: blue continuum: 43.1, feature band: 44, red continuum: 43.4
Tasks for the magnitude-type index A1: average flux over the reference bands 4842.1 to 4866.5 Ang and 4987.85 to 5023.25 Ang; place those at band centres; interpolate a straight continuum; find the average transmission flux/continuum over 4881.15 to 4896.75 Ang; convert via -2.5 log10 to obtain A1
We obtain -0.075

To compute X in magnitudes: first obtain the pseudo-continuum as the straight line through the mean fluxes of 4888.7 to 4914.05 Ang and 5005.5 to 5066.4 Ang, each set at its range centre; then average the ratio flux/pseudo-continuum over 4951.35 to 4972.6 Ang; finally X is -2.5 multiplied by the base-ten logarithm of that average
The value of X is 0.01 mag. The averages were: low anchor 44.4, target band 43.5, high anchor 43.6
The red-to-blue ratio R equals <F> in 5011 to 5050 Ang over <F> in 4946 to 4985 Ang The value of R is 1.0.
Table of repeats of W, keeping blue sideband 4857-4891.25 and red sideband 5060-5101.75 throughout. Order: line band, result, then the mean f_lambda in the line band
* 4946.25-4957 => -0.8 Ang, 44.8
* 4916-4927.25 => 0.0 Ang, 41.4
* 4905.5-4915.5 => -0.8 Ang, 44.4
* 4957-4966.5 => -0.3 Ang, 43.1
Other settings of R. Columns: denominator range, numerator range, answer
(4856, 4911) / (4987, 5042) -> 1.02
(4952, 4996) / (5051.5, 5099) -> 1.02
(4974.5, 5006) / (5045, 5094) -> 1.03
